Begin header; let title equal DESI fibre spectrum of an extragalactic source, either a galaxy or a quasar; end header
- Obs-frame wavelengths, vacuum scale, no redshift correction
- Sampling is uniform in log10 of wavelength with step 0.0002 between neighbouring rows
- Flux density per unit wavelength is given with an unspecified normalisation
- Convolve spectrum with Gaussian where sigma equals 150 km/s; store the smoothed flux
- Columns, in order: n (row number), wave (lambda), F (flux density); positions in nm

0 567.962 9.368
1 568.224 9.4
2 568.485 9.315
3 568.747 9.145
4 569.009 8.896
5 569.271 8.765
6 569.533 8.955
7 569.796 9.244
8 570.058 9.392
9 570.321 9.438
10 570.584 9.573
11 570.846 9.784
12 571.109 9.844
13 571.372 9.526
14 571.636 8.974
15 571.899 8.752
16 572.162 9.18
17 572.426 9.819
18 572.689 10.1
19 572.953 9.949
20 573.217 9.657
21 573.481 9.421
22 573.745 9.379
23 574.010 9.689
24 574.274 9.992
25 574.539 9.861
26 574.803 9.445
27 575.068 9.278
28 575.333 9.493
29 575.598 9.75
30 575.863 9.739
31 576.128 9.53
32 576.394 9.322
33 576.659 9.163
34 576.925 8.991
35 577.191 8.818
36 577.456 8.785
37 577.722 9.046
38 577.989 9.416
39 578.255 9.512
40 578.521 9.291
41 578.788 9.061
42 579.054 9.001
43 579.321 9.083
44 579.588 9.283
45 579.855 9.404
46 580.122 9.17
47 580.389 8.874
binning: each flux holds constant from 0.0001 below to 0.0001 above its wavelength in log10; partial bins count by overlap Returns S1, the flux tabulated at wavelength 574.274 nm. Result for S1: 9.992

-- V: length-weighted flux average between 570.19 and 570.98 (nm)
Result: 9.6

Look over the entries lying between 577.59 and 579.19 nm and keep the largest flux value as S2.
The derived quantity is 9.512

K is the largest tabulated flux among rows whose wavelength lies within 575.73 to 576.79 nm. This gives 9.739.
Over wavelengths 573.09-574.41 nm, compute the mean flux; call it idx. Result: 9.62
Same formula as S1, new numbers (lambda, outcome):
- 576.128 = 9.53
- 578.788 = 9.061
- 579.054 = 9.001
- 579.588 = 9.283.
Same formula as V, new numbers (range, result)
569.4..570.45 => 9.25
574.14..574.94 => 9.77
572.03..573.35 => 9.74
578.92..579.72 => 9.12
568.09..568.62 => 9.36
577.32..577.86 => 8.92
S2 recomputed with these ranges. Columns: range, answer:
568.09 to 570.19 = 9.4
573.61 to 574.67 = 9.992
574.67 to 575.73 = 9.75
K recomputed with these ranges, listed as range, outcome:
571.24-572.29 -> 9.526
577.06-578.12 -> 9.416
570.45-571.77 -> 9.844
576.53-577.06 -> 9.163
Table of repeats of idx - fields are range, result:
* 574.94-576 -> 9.57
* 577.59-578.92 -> 9.26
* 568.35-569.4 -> 9.04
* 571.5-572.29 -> 8.97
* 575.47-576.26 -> 9.68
